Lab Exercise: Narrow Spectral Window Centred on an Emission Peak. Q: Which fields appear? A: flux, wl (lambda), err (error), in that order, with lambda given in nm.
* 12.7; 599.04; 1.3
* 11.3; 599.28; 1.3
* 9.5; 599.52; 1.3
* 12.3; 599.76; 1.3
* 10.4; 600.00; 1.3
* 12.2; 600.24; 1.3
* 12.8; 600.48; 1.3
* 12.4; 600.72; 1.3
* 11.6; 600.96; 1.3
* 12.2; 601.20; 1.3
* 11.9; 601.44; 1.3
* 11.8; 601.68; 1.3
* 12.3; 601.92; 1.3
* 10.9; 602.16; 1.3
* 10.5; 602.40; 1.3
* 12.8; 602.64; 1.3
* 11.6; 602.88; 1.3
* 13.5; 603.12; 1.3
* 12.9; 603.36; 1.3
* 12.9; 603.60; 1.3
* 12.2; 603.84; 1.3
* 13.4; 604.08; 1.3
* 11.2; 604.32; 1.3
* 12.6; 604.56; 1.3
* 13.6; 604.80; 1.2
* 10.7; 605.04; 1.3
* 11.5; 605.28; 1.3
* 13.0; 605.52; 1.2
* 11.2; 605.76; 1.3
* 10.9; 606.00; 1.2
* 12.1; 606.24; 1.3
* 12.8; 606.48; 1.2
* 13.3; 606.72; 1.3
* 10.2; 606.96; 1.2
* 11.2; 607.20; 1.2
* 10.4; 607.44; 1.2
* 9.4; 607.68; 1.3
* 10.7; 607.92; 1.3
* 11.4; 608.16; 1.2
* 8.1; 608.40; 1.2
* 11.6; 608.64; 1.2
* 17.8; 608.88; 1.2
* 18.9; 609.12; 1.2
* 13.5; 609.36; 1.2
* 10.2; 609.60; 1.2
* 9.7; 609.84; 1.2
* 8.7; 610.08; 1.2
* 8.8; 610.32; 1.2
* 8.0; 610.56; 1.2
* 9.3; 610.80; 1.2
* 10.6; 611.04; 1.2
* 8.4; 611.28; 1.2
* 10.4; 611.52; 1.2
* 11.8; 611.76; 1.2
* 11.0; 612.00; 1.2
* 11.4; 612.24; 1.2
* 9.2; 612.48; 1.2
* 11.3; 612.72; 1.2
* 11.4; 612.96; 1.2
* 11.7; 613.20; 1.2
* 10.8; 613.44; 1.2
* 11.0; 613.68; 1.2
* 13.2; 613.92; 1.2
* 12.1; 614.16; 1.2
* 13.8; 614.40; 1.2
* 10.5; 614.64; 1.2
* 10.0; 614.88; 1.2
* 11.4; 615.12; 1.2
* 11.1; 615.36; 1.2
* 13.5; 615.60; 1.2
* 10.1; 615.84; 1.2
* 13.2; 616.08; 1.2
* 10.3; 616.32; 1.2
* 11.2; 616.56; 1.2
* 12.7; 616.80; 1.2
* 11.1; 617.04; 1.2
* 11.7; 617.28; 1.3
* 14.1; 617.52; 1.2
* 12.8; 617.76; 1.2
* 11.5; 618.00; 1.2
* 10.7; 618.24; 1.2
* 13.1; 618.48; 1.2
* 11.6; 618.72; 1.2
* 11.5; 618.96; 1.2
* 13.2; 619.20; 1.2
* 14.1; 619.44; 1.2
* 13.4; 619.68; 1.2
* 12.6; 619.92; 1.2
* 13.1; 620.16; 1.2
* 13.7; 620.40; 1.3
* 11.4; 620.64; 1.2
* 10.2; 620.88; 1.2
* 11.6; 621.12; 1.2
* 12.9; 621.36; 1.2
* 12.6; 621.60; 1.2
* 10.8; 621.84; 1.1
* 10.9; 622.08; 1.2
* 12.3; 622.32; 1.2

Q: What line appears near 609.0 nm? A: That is H-beta 4861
